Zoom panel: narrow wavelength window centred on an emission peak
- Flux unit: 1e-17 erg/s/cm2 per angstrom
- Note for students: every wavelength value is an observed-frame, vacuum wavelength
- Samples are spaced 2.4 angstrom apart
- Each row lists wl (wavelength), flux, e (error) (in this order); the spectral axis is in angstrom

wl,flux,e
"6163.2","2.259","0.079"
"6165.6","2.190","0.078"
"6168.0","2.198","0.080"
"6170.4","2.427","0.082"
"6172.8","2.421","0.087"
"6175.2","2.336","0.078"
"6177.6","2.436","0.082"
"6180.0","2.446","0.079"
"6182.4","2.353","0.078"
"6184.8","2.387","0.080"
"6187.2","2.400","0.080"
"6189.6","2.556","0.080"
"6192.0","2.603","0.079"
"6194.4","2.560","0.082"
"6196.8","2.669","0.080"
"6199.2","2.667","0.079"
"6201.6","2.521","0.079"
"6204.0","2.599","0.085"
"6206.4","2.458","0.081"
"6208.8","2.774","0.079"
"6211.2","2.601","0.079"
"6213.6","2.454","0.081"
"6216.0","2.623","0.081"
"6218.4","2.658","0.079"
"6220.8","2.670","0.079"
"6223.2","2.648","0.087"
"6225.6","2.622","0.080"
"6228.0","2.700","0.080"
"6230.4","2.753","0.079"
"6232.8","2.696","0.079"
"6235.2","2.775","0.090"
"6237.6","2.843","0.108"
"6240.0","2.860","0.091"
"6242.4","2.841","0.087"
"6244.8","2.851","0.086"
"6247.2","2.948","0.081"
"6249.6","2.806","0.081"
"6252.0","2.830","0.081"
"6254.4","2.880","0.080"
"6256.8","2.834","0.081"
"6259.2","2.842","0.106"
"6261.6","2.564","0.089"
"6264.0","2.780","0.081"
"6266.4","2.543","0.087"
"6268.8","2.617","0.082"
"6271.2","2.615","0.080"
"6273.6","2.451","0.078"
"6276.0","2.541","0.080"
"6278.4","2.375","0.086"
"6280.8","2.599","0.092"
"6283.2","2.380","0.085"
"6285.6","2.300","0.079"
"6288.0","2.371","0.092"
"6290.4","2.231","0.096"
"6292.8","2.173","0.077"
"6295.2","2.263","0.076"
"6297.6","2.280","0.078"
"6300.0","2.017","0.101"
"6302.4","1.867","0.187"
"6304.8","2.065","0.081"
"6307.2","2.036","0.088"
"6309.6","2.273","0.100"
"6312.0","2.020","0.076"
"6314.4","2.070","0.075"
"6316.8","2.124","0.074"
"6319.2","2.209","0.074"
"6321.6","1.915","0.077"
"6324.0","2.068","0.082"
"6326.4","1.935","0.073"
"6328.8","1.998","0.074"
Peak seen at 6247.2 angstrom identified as C III]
